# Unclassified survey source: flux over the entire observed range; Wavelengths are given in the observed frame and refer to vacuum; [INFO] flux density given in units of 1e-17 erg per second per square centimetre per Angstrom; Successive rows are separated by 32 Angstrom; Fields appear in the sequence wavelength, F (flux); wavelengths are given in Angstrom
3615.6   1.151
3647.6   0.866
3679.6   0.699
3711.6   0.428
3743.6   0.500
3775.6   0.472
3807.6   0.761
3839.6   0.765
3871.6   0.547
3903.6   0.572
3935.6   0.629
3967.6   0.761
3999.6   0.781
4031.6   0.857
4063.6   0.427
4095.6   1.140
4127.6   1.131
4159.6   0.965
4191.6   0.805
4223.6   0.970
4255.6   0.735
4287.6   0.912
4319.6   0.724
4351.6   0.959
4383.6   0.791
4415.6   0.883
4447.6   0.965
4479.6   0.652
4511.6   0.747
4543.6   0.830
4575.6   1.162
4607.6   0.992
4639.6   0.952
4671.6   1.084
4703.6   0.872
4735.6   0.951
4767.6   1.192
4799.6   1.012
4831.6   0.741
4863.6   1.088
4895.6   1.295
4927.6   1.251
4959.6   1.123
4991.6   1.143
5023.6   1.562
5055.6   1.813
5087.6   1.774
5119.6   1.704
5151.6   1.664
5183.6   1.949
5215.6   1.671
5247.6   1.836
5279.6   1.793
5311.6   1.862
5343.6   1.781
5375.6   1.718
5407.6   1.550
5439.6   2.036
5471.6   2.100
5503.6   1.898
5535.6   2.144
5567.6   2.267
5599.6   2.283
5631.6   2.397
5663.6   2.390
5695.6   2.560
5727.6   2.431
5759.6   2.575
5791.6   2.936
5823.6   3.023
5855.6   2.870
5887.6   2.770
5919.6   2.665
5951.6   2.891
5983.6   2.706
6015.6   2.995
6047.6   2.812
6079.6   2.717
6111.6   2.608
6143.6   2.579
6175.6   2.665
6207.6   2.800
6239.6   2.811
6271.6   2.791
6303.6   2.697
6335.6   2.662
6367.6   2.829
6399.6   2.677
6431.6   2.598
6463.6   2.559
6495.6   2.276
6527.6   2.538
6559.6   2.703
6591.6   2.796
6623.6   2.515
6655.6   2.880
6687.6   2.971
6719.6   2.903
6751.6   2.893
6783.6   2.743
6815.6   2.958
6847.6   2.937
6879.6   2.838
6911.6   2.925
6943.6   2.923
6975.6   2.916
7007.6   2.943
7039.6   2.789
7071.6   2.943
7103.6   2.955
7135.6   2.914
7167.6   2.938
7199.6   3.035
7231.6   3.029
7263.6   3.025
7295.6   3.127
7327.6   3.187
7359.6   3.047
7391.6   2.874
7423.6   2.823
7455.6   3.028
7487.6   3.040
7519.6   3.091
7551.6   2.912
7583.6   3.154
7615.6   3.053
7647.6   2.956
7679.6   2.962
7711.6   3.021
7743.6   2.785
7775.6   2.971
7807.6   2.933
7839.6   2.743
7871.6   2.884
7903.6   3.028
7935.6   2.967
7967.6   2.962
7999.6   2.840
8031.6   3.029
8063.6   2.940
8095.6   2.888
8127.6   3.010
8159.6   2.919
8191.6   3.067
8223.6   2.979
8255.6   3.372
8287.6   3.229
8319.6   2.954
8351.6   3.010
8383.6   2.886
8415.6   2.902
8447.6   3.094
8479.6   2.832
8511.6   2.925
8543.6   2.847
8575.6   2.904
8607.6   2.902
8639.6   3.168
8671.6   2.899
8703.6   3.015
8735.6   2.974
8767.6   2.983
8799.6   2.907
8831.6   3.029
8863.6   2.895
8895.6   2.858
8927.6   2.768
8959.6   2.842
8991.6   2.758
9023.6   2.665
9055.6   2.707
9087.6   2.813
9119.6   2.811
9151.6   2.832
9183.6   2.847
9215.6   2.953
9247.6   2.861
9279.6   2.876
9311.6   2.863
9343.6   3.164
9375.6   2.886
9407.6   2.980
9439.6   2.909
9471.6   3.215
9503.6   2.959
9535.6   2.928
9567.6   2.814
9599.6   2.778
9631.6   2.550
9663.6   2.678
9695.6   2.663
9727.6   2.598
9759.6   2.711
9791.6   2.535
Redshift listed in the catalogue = 0.26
